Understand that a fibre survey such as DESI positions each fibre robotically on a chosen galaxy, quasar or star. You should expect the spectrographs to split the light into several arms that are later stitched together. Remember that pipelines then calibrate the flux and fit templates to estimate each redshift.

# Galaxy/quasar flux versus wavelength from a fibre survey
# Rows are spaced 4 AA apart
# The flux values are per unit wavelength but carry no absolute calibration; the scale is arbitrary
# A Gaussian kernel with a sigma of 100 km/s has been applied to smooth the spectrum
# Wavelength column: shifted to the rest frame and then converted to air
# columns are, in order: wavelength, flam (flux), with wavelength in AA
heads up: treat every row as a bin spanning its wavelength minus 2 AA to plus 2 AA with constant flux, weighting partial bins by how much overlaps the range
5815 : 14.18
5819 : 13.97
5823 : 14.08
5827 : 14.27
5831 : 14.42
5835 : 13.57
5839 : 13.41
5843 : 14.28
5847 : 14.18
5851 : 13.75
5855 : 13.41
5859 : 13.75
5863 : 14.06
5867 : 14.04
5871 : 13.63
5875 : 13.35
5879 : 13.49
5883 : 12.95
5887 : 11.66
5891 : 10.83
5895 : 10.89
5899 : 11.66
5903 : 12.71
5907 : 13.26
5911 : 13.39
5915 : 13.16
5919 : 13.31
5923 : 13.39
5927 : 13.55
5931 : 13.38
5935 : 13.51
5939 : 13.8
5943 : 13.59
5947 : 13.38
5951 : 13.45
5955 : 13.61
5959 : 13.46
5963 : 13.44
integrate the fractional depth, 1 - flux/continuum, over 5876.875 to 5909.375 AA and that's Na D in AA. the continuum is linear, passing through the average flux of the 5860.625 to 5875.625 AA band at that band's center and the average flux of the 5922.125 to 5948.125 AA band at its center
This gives 3.56 AA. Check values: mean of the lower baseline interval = 13.8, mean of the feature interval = 12.2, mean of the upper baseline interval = 13.5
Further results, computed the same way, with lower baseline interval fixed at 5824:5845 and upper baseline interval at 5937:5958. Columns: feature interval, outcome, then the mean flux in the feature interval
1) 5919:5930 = 0.2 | 13.4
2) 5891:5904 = 2.1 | 11.5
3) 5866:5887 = 0.8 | 13.3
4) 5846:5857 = 0.1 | 13.7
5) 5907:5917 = 0.3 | 13.3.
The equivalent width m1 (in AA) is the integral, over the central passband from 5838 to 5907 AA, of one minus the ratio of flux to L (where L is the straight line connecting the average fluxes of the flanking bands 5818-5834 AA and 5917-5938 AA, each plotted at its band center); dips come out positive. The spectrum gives 3.9 AA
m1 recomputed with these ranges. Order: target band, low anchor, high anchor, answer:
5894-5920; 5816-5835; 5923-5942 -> 1.9 AA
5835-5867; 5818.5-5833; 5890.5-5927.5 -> -0.2 AA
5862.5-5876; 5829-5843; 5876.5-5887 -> -0.6 AA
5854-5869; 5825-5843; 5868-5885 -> -0.3 AA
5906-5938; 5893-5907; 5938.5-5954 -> -1.7 AA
